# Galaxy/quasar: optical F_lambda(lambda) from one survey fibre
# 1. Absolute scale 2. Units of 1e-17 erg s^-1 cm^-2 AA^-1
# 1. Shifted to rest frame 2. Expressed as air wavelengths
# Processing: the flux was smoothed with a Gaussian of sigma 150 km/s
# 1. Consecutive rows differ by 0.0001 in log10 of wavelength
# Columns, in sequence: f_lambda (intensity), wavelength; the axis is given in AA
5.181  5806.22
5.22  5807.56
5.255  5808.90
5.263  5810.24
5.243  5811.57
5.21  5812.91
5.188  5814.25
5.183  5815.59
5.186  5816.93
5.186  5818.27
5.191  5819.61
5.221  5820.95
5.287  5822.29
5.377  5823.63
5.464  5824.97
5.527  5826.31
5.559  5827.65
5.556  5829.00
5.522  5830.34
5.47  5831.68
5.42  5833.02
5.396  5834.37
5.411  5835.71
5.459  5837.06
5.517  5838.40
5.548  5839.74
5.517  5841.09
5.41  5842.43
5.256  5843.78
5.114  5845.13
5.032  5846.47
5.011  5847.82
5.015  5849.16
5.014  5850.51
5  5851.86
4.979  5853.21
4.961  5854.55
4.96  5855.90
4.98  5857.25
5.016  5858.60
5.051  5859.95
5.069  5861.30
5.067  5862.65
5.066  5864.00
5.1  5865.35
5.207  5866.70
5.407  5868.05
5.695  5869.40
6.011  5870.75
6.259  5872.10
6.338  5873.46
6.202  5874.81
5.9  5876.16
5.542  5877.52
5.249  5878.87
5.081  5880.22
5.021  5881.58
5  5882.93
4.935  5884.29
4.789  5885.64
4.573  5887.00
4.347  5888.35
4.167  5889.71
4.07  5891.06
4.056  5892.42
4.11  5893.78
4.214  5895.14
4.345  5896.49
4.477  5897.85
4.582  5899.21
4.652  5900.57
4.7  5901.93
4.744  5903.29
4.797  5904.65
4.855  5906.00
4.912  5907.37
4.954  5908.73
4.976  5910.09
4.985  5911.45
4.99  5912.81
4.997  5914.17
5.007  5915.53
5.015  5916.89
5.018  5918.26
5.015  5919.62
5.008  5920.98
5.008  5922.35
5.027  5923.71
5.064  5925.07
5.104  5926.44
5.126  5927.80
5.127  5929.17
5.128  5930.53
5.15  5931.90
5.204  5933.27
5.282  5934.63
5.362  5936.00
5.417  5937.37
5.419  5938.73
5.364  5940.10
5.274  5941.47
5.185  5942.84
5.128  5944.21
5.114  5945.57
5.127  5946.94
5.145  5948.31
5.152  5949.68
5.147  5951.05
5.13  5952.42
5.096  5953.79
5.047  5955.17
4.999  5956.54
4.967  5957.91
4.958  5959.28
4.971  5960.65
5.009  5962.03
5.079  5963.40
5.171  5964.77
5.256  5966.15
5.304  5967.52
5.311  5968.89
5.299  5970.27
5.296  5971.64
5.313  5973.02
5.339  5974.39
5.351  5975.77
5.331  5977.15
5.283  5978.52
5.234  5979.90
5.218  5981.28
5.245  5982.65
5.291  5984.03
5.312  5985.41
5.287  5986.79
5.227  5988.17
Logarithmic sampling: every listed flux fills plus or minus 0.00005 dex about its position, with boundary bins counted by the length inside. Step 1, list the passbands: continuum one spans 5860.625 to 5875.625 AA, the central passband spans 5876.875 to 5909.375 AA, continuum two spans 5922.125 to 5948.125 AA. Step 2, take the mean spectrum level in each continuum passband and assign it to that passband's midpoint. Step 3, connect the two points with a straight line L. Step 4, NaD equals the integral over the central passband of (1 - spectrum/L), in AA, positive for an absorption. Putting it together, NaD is 4.6 AA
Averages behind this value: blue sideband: 5.59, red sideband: 5.19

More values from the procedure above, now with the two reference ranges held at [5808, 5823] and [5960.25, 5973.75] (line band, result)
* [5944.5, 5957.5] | 0.26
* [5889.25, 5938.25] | 3.33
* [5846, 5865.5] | 0.74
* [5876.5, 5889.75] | 0.72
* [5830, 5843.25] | -0.62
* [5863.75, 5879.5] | -1.41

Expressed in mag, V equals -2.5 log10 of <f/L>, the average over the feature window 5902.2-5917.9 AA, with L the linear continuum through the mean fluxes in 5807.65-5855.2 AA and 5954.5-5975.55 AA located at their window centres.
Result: 0.06 mag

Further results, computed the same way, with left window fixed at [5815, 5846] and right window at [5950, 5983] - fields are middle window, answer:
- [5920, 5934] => 0.030 mag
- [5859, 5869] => 0.037 mag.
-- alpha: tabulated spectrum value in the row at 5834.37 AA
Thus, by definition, 5.396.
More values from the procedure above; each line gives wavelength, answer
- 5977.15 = 5.331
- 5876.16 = 5.9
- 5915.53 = 5.007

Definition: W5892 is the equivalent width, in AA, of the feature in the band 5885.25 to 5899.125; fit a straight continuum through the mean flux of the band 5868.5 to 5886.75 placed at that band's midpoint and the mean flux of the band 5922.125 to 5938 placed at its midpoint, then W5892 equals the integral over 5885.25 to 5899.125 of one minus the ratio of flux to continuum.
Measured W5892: 2.8 AA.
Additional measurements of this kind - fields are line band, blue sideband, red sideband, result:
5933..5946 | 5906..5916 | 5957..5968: -0.6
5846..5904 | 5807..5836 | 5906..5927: 1.7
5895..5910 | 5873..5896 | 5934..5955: 0.9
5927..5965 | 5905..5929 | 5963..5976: 0.0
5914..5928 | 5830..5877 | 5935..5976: 0.6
